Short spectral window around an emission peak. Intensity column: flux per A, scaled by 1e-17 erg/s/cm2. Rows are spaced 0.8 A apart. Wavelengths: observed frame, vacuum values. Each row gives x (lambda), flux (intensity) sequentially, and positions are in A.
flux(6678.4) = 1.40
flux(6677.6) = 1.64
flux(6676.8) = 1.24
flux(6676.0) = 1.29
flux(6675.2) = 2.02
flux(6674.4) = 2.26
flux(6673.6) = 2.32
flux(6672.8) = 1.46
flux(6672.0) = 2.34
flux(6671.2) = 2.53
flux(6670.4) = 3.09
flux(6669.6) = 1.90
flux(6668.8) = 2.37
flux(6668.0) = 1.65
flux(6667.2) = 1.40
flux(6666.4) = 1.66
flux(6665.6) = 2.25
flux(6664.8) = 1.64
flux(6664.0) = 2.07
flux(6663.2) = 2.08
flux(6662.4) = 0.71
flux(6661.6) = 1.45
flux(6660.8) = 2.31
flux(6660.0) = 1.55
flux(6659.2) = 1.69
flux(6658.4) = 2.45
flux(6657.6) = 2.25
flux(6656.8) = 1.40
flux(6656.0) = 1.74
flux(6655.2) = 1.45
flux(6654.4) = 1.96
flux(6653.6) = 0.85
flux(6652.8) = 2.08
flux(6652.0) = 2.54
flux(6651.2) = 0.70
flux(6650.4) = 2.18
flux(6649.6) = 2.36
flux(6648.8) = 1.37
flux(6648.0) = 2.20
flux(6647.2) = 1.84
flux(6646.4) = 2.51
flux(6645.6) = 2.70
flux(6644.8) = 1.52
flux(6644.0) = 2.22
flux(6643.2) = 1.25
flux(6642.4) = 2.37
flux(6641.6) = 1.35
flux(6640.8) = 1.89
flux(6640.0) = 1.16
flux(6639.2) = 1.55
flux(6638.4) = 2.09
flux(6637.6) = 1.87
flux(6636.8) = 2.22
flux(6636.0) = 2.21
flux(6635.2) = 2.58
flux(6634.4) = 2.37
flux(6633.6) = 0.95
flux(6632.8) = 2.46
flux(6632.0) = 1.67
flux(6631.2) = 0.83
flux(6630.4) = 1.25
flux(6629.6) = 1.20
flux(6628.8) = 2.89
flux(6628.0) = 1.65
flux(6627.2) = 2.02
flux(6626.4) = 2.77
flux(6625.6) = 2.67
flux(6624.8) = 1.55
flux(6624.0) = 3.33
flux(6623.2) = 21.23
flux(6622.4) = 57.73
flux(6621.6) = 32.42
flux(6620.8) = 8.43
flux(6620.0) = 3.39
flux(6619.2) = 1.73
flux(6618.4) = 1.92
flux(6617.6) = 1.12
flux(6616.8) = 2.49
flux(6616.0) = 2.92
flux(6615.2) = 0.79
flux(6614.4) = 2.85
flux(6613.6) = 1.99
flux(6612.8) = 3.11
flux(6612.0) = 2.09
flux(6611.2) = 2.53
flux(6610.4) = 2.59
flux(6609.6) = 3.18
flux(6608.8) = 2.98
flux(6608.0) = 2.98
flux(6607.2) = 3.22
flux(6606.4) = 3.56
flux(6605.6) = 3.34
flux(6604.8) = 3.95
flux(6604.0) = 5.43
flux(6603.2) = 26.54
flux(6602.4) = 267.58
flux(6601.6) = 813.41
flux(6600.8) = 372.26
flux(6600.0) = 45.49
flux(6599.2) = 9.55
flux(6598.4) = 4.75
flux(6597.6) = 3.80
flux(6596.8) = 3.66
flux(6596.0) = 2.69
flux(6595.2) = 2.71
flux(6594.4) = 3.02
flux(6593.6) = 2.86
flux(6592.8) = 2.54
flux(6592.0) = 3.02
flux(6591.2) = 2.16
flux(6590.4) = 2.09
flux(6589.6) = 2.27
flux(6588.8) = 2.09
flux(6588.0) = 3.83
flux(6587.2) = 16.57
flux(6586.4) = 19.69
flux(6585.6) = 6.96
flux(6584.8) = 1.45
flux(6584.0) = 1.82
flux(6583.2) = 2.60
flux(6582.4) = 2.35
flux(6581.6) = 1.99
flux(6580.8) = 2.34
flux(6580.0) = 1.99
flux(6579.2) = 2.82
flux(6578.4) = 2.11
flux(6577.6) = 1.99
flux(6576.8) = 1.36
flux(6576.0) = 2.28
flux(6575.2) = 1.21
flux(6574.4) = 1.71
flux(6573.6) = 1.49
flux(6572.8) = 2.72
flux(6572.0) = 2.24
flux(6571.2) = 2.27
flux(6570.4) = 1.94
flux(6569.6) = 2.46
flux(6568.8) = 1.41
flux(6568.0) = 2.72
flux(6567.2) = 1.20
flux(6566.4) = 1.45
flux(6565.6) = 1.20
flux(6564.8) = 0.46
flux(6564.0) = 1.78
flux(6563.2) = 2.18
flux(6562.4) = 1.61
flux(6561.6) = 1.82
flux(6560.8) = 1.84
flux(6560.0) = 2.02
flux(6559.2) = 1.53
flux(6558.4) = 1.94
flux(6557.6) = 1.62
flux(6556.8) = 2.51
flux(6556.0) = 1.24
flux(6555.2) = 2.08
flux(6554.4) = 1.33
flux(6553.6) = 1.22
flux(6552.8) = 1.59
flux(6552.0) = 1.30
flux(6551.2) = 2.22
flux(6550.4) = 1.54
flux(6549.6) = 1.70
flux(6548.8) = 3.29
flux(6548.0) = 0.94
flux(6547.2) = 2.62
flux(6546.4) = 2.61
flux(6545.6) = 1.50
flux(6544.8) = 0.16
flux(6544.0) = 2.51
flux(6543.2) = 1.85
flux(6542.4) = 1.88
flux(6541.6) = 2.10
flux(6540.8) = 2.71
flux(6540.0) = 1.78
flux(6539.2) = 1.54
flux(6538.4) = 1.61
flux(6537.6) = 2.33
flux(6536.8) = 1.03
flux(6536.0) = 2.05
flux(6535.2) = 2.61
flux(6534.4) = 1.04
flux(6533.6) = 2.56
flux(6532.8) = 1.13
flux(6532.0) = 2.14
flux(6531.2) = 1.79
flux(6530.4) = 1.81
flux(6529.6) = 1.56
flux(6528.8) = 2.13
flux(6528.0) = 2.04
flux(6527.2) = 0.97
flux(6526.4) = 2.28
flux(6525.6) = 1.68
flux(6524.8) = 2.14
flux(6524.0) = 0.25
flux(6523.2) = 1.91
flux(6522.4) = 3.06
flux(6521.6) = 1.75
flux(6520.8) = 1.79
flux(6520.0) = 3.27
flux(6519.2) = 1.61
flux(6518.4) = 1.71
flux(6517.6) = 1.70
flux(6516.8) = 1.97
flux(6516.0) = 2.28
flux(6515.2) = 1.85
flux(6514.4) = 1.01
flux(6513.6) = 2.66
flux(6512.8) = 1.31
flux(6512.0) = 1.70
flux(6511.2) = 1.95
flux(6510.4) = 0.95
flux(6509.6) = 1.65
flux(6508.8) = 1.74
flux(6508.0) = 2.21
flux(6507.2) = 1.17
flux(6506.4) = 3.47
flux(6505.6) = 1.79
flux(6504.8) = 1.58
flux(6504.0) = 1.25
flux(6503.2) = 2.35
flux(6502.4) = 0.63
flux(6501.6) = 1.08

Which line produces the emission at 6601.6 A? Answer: H-alpha 6563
